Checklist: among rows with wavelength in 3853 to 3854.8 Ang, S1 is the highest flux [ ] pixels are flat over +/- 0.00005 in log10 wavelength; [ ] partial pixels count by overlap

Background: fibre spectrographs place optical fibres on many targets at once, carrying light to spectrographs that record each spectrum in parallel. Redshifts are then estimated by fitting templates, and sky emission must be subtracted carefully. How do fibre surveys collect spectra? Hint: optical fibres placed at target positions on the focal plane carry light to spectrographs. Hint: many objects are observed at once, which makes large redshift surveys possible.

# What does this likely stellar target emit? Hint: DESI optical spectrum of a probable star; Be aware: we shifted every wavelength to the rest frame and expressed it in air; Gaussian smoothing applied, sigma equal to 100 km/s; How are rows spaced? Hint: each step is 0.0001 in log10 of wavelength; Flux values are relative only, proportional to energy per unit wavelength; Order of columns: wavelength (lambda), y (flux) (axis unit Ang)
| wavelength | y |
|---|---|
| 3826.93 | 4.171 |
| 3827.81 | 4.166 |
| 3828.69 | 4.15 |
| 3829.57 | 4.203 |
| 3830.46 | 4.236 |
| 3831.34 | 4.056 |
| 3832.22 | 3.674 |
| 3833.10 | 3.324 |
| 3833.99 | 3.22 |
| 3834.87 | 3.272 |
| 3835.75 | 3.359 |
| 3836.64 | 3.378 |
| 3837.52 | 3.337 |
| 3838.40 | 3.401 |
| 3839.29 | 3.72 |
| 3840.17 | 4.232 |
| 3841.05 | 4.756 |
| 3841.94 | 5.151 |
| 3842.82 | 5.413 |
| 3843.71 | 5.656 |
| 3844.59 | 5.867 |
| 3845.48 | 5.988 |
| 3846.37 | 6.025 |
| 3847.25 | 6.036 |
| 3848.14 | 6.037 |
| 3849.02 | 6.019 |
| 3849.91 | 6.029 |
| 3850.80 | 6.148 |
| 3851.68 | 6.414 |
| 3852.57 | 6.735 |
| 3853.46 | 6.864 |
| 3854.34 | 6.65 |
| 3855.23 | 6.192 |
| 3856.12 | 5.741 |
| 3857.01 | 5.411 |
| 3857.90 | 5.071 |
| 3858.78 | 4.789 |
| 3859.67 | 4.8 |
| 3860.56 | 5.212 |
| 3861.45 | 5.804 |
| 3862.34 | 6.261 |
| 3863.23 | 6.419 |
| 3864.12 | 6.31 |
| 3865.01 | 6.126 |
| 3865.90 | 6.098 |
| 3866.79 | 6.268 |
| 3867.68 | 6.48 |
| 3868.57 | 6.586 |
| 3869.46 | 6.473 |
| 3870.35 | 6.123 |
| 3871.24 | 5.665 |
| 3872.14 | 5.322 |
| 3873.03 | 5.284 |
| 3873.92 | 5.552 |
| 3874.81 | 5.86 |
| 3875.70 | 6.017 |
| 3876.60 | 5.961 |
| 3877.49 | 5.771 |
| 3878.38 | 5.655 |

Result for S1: 6.864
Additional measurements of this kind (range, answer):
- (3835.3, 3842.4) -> 5.151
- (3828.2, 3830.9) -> 4.236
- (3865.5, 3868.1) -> 6.48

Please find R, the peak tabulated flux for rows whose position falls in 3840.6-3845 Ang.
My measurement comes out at 5.867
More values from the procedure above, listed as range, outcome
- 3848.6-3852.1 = 6.414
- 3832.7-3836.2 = 3.359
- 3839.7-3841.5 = 4.756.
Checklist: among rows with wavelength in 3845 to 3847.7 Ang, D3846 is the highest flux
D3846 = 6.036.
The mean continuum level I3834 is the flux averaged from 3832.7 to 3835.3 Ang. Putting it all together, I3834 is 3.27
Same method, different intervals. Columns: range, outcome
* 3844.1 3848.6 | 5.99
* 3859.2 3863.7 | 5.69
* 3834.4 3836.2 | 3.31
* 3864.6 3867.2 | 6.16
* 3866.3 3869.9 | 6.45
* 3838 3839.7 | 3.55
